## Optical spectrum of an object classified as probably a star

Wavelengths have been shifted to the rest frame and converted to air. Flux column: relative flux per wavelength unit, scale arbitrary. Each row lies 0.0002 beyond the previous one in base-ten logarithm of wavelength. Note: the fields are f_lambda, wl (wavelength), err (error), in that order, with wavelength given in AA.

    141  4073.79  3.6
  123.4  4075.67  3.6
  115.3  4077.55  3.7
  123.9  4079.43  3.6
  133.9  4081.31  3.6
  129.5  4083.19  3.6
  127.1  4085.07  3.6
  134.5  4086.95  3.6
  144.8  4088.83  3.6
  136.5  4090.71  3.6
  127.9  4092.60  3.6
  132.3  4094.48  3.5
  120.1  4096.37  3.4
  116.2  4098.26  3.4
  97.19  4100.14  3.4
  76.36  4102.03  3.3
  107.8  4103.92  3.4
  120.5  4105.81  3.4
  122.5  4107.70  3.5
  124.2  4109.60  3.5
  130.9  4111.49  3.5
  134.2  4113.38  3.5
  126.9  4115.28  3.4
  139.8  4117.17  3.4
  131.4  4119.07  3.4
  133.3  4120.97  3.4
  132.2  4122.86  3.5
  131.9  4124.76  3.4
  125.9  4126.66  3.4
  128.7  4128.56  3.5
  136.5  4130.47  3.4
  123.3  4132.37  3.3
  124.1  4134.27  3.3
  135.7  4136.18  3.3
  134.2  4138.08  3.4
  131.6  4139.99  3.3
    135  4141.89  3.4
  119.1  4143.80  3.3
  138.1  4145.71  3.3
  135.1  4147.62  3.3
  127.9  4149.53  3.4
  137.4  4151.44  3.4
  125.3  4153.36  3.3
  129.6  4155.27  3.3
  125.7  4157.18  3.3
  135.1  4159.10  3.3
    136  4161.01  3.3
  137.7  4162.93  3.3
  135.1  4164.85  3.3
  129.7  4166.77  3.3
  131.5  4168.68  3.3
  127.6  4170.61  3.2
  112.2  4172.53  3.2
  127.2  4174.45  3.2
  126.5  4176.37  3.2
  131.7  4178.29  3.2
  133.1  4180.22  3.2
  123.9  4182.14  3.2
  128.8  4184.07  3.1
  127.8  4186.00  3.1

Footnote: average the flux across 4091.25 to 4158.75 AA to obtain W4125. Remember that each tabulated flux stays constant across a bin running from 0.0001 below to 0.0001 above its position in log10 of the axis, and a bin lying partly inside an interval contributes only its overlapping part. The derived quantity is 126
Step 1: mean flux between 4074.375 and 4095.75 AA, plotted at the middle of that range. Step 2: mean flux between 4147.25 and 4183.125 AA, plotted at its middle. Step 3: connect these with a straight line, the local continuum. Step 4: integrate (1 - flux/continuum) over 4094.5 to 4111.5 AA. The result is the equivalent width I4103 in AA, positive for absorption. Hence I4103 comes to 2.2 AA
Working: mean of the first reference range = 130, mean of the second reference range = 130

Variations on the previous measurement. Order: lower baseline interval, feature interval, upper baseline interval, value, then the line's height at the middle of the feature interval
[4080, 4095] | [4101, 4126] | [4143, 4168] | 1.6 AA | 133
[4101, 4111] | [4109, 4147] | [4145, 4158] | -3.3 AA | 121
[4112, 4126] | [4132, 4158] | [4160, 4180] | 0.2 AA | 131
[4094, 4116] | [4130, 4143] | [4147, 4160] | -0.5 AA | 126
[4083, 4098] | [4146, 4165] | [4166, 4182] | -0.7 AA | 128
